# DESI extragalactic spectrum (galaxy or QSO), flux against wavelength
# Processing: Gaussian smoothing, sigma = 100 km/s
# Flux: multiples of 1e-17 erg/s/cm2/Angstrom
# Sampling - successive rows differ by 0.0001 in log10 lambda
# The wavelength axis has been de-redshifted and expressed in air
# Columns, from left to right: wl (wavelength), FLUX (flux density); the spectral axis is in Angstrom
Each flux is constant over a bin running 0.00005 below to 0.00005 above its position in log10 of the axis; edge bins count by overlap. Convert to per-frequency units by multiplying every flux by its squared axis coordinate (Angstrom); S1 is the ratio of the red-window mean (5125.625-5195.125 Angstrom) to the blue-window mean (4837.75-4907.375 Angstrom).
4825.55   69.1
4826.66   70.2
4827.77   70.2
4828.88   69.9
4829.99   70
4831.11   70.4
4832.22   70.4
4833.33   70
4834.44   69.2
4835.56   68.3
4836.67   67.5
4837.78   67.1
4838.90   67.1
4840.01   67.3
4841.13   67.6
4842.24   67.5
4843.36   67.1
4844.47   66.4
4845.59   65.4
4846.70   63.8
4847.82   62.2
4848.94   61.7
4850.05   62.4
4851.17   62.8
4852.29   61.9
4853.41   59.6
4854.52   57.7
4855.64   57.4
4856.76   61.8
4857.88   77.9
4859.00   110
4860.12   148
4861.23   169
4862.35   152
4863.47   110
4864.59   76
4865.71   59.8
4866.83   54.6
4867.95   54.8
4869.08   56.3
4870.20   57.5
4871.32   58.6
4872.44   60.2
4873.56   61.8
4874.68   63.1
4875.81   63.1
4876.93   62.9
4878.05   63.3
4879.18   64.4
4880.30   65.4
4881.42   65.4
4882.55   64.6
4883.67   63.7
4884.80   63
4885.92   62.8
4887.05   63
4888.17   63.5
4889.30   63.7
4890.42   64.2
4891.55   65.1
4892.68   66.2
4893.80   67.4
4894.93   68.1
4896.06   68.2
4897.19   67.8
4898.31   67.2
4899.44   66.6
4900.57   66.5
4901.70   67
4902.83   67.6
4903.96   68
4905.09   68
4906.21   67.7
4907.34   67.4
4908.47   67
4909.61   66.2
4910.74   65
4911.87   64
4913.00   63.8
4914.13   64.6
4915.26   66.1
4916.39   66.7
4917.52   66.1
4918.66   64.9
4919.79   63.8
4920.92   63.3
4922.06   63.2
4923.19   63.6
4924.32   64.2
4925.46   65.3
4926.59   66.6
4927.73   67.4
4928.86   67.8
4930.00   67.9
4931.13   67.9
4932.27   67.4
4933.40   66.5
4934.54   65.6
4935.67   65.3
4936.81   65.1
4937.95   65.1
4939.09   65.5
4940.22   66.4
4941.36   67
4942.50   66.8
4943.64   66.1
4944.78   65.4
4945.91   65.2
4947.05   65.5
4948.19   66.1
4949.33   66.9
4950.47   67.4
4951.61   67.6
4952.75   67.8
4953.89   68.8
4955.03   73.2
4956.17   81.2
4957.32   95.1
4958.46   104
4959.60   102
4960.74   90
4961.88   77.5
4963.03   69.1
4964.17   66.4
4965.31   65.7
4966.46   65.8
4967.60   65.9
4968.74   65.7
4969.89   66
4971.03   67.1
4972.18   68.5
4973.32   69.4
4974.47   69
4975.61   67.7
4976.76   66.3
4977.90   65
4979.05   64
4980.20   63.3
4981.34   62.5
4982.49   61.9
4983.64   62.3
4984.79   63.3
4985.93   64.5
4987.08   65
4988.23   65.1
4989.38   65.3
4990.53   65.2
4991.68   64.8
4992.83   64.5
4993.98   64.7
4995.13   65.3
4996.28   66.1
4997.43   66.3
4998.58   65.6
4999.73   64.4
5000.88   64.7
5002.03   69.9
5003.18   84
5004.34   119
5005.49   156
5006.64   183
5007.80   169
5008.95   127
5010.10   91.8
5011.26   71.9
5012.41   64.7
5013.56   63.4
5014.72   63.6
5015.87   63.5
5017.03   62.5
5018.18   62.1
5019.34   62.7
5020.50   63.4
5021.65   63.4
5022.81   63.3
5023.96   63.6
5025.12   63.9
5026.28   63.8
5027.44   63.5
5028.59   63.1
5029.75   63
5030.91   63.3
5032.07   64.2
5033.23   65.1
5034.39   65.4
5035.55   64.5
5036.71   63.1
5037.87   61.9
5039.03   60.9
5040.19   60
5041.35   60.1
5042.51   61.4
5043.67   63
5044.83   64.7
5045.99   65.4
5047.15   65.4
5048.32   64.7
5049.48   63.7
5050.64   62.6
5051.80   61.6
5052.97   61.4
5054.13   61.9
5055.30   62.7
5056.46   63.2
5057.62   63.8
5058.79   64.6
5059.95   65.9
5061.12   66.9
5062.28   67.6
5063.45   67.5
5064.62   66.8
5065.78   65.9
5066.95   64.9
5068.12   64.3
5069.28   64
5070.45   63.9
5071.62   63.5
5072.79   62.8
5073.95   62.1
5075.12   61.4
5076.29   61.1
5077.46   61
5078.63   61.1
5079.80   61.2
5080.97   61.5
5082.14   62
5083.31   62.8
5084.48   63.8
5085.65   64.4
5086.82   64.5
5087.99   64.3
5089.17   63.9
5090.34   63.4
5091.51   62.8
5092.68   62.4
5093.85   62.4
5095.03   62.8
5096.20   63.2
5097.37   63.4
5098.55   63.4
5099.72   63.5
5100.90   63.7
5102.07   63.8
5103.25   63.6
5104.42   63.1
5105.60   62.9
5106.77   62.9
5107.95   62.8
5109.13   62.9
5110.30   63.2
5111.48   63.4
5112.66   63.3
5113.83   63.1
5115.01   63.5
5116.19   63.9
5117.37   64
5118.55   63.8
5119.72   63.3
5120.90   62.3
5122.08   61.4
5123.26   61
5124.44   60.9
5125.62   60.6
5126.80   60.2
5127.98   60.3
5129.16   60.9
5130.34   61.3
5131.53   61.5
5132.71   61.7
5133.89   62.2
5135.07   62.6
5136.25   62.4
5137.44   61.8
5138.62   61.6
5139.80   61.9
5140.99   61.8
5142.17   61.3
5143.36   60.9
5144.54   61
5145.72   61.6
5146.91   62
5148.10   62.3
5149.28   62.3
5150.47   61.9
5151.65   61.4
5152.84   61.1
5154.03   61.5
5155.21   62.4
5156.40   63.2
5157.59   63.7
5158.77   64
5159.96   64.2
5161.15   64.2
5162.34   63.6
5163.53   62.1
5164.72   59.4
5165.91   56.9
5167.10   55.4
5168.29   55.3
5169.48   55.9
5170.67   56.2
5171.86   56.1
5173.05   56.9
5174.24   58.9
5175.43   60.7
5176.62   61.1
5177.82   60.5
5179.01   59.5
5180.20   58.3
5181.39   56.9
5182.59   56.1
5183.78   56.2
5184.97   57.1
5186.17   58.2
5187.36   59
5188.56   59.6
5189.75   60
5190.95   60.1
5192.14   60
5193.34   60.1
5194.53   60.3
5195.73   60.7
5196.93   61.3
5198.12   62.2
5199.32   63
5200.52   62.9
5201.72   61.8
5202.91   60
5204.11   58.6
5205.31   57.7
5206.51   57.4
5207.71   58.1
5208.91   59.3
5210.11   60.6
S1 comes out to 0.96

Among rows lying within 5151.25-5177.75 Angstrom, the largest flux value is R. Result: 64.2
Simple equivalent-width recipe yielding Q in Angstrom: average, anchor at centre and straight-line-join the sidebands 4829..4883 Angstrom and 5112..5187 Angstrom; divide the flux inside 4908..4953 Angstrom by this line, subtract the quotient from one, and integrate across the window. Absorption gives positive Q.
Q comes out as 2.1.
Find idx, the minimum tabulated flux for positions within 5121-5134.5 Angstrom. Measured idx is 60.2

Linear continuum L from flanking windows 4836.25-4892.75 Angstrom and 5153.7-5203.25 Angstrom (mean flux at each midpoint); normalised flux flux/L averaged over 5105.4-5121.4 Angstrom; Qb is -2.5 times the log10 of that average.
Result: -0.02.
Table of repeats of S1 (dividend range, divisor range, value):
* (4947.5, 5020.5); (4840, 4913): 1.13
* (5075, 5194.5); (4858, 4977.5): 0.95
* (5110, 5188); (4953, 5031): 0.87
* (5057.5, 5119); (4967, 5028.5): 0.89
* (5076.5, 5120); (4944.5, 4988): 0.95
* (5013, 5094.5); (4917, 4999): 0.97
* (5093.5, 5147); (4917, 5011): 0.90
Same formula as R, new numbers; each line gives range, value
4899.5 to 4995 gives 104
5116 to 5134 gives 64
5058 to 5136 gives 67.6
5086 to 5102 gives 64.5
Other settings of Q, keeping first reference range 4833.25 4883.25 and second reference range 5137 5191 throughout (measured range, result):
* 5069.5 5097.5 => 0.2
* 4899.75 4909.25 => 0.4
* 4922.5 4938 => 0.7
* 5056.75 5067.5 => -0.3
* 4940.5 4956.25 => 0.2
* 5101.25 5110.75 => -0.1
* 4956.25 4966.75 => -2.2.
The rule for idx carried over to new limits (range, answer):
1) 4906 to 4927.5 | 63.2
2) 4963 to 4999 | 61.9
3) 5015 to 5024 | 62.1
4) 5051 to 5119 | 61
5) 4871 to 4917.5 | 58.6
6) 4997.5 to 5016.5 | 63.4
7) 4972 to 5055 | 60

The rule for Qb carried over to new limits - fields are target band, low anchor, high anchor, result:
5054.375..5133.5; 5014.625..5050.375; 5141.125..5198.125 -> -0.02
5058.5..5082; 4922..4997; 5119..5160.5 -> 0.01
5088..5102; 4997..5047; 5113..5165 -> 0.06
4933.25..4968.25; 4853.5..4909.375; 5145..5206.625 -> -0.04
